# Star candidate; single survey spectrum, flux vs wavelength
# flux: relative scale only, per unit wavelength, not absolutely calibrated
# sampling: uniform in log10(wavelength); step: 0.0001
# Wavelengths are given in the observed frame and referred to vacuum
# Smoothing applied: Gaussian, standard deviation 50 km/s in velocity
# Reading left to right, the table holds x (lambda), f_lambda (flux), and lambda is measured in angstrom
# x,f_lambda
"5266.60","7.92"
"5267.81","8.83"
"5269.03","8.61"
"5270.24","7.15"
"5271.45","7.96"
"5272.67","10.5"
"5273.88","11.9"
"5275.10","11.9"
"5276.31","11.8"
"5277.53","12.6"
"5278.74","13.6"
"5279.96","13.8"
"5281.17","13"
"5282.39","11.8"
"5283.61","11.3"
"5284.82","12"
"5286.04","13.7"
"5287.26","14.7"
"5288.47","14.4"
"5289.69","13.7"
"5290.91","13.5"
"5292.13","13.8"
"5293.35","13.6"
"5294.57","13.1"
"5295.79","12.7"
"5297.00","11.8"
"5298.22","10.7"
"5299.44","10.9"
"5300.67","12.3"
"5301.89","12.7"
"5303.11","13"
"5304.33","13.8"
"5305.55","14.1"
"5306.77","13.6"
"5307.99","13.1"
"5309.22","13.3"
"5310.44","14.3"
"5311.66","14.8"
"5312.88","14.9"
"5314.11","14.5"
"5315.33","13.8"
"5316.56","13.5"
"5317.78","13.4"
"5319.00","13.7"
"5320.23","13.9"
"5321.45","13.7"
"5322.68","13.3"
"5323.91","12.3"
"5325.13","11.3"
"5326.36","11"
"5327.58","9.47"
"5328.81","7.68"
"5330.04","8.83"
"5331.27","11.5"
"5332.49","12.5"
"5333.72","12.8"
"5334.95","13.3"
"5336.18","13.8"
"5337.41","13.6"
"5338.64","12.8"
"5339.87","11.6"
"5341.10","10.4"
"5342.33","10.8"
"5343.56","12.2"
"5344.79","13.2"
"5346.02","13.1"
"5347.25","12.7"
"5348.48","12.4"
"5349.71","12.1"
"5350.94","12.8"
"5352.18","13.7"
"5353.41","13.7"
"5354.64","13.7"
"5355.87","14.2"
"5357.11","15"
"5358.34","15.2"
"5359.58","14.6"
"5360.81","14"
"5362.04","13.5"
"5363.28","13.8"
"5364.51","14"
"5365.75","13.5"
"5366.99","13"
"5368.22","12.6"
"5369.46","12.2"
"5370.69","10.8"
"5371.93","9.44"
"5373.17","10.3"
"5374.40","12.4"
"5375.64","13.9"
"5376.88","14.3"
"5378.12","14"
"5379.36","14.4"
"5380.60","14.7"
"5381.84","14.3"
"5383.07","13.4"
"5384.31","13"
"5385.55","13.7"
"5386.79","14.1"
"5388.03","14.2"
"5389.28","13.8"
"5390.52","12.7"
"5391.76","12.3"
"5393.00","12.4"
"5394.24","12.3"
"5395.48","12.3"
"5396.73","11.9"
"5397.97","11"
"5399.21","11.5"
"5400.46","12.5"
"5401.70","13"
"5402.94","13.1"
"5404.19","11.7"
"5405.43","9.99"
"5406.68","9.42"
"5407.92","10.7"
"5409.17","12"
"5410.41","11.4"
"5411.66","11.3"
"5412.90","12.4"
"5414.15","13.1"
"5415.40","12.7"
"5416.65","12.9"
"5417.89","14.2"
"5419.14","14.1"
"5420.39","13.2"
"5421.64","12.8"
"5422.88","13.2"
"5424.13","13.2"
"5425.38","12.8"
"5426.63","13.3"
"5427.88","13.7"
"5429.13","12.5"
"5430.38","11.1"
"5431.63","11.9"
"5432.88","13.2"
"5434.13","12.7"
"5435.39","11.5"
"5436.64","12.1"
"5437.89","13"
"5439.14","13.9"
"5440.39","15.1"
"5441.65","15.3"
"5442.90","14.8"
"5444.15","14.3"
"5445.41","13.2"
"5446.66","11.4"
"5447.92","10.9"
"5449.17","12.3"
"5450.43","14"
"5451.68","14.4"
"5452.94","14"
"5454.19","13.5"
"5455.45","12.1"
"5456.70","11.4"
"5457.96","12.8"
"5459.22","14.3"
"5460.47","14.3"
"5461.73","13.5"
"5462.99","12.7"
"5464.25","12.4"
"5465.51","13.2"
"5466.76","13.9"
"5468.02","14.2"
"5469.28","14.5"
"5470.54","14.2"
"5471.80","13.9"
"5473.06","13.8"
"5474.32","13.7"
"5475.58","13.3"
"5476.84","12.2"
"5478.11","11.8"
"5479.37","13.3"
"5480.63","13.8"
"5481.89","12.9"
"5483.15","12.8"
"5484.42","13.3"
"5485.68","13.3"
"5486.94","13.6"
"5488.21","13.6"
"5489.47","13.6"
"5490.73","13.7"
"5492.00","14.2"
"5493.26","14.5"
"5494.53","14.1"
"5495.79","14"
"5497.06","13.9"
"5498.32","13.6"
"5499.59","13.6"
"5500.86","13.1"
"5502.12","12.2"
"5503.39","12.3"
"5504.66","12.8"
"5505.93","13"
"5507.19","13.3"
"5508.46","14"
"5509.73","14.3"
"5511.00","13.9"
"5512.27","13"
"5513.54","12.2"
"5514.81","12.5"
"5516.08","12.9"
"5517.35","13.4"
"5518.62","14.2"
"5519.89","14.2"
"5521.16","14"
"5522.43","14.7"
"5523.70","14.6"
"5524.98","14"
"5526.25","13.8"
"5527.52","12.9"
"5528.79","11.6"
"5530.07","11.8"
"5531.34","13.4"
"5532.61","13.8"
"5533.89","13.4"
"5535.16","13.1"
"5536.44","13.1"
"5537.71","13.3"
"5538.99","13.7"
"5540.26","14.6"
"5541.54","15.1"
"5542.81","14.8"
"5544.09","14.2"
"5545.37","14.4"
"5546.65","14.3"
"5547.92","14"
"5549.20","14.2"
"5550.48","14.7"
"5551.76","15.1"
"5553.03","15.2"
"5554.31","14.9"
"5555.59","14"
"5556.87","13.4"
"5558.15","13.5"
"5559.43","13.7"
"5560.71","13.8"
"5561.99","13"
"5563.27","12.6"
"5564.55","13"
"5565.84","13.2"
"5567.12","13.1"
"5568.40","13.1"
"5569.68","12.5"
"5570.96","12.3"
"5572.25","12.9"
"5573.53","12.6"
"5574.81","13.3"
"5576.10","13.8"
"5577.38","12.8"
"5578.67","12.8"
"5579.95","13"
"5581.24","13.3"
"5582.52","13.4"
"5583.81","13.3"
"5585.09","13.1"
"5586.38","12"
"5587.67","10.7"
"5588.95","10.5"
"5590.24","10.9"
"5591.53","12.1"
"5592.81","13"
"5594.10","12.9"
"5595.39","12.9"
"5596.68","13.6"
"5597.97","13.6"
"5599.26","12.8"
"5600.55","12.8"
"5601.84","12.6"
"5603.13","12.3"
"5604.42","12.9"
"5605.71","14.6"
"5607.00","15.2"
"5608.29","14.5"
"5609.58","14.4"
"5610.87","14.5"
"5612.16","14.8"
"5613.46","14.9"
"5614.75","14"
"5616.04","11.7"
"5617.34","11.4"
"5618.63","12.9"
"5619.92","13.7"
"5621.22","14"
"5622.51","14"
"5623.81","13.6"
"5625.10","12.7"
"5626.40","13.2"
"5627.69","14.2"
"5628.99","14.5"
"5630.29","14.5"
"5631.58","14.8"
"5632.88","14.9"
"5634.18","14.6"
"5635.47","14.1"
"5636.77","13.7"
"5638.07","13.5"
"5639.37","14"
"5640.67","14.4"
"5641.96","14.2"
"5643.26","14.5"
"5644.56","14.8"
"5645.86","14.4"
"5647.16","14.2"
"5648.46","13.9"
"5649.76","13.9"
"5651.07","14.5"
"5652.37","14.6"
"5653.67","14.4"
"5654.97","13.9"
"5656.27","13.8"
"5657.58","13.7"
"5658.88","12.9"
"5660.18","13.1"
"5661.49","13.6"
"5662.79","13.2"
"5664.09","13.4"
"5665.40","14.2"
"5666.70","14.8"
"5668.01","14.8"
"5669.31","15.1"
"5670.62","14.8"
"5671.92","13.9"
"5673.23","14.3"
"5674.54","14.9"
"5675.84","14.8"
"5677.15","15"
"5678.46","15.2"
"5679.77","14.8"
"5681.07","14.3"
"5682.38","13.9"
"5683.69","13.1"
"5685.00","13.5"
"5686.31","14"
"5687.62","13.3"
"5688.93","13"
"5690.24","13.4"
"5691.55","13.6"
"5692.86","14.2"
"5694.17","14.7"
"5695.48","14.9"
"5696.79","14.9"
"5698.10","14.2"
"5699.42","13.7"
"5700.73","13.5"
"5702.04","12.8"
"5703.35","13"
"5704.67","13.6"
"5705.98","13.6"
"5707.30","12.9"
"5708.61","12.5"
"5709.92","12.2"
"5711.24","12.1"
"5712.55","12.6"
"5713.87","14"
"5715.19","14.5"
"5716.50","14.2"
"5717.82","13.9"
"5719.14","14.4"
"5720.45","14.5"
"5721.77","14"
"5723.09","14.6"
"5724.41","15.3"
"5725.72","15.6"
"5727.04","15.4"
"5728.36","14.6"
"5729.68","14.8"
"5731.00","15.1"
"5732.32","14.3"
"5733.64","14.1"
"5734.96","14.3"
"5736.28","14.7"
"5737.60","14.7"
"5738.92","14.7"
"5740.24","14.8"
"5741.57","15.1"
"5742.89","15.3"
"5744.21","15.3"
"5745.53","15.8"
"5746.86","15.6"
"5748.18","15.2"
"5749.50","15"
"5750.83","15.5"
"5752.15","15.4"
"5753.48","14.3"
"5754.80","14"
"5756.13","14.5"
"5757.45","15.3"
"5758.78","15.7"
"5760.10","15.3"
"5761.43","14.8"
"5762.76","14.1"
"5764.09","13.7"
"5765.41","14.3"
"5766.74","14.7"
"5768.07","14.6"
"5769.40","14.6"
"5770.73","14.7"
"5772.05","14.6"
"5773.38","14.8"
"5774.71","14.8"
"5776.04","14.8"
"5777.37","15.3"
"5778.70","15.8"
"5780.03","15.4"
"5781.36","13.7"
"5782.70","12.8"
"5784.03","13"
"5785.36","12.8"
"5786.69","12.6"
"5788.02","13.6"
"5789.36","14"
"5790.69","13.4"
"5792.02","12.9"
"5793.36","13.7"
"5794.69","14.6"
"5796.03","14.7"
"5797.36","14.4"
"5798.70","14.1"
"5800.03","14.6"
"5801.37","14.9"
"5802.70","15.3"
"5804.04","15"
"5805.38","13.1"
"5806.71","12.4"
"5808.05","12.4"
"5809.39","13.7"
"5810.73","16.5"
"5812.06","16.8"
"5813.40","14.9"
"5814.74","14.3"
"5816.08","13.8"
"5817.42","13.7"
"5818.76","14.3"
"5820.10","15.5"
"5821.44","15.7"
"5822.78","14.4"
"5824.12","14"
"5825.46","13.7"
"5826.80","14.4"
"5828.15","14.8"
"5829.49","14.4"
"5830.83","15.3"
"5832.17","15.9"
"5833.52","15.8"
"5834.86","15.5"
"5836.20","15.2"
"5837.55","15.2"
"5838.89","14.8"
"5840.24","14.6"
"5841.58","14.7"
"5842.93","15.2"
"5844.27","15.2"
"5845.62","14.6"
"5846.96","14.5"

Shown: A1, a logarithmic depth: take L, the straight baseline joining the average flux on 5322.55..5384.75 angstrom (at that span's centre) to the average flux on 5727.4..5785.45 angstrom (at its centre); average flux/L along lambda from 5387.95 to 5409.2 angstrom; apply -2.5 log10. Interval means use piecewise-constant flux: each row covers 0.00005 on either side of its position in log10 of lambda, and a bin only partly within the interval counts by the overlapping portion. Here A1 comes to 0.08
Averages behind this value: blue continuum 12.7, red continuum 14.7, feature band 12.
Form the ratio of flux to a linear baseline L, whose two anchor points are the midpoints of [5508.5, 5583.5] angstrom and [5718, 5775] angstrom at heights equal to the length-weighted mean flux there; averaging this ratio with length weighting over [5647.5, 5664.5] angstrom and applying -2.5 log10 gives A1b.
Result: 0.04 mag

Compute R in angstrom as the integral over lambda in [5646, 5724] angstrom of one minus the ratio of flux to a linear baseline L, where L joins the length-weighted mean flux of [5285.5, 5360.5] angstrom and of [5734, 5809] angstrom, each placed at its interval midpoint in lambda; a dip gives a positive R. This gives 1.26 angstrom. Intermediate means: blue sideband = 12.9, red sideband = 14.4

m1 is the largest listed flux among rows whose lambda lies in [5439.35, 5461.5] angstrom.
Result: 15.3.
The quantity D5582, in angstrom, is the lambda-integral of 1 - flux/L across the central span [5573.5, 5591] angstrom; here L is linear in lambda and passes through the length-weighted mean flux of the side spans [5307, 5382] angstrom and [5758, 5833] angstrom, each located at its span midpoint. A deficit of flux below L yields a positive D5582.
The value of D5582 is 1.5 angstrom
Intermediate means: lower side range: 12.9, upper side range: 14.4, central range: 12.5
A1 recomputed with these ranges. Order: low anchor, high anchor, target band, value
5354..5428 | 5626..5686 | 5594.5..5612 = 0.025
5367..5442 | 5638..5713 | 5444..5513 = -0.026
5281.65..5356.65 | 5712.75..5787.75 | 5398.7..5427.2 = 0.068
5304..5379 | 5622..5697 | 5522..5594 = 0.031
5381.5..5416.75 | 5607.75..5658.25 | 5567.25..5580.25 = 0.055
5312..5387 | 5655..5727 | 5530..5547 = -0.029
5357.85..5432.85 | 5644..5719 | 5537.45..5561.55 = -0.069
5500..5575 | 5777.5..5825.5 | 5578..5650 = 0.018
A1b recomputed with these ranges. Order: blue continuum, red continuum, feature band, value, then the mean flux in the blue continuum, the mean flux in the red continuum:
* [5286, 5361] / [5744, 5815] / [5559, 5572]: 0.06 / 12.9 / 14.5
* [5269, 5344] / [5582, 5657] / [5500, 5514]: 0.01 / 12.5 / 13.6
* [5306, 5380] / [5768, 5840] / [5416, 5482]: 0.00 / 12.9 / 14.4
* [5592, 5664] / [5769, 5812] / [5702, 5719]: 0.06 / 13.8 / 14.2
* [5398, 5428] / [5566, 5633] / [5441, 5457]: -0.06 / 12.4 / 13.2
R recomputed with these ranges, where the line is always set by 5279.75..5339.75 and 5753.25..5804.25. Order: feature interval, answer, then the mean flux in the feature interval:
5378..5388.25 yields -0.7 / 14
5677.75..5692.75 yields 0.2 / 13.8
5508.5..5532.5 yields 0.1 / 13.4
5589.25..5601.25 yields 0.9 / 12.7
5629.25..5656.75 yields -0.7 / 14.3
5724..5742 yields -0.8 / 14.8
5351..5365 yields -1.2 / 14.1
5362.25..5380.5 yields 0.3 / 12.8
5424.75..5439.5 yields 0.7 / 12.6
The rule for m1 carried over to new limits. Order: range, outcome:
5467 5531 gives 14.7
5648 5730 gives 15.6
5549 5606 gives 15.2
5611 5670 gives 15.1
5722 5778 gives 15.8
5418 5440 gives 14.1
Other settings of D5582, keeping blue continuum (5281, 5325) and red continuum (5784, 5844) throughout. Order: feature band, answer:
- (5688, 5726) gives 1.1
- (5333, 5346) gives 0.8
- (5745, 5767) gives -0.9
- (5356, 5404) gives 1.2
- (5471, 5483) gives 0.4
